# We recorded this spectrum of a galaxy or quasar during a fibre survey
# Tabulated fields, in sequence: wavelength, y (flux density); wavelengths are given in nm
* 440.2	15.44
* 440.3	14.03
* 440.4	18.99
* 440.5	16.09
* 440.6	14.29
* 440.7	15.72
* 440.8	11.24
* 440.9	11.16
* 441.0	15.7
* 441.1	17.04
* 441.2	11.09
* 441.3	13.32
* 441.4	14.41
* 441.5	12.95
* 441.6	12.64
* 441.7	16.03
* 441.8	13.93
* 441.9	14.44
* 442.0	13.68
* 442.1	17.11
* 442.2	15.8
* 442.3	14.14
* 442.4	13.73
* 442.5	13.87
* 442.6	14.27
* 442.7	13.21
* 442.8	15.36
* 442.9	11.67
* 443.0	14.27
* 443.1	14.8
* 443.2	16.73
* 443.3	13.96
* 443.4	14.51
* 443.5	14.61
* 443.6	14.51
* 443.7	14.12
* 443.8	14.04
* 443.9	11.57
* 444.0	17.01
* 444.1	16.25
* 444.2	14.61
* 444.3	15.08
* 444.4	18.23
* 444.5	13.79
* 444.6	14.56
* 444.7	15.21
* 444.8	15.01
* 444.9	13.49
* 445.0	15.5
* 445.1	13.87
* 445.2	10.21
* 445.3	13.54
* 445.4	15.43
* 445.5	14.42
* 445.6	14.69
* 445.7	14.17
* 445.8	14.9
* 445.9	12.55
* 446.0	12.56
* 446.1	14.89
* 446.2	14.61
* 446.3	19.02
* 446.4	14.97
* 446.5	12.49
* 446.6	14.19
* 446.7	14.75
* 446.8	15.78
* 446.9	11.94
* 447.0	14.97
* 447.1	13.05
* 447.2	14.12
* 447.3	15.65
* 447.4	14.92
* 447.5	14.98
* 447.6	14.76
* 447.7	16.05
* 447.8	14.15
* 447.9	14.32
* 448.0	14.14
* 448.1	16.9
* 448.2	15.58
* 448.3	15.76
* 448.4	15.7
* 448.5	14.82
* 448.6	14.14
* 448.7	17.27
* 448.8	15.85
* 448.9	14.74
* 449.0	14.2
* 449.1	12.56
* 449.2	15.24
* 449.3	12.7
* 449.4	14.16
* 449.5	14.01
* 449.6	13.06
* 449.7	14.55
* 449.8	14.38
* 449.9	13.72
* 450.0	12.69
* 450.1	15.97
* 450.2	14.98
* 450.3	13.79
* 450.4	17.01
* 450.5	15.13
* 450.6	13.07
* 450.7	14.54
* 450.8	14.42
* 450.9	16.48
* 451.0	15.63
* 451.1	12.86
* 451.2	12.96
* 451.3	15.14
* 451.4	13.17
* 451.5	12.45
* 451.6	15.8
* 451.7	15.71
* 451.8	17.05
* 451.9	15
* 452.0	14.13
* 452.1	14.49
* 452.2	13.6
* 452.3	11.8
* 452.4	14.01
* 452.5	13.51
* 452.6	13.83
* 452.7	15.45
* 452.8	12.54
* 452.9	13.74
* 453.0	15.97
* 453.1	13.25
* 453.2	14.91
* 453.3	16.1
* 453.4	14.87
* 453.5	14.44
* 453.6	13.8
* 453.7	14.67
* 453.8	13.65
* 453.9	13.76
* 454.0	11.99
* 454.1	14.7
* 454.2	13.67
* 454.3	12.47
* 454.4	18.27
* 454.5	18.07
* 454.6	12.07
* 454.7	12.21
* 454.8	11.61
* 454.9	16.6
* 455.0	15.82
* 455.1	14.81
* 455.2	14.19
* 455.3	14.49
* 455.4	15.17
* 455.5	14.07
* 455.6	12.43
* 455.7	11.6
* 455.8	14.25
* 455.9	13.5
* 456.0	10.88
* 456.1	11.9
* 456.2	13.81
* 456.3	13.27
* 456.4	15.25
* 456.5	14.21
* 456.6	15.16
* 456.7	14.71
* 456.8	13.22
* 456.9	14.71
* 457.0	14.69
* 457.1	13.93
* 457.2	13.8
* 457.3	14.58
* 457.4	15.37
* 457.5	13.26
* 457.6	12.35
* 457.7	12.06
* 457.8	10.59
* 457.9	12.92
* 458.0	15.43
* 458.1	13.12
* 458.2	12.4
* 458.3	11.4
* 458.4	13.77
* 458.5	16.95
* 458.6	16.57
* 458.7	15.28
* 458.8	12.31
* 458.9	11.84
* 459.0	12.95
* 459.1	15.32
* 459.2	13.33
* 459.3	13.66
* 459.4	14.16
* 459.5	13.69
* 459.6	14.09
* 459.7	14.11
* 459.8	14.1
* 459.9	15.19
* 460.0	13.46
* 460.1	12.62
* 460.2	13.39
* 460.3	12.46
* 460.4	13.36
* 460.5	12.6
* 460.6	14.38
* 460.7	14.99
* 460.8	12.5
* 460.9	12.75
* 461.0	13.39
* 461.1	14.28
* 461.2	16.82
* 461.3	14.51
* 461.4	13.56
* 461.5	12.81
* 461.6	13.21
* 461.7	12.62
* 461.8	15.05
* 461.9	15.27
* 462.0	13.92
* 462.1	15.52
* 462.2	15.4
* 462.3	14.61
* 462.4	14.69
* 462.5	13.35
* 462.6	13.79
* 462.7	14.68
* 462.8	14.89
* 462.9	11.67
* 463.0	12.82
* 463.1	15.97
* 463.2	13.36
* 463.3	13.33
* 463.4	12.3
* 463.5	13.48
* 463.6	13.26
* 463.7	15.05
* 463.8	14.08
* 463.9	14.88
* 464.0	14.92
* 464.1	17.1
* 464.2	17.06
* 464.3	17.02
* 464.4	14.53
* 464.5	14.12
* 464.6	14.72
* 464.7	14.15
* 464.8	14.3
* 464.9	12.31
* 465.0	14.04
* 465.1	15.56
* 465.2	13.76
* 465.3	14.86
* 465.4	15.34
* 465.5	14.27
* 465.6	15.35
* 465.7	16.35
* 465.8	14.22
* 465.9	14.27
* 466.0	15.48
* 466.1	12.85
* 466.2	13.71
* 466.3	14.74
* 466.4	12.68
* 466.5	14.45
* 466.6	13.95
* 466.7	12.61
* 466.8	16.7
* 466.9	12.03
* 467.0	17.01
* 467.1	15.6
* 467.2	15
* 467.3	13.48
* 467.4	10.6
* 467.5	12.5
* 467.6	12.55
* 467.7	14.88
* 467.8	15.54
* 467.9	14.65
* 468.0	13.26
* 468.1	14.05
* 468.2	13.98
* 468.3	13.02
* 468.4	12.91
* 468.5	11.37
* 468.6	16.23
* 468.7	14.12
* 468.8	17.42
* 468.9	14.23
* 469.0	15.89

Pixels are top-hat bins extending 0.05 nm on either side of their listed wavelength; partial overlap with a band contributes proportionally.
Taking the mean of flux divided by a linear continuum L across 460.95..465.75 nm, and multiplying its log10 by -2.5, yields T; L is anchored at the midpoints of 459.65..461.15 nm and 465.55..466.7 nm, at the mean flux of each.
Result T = -0.04 mag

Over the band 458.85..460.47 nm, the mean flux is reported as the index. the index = 13.6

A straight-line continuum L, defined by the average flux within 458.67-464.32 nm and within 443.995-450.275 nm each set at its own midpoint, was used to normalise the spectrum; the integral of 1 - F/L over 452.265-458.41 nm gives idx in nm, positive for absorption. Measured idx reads 0.18 nm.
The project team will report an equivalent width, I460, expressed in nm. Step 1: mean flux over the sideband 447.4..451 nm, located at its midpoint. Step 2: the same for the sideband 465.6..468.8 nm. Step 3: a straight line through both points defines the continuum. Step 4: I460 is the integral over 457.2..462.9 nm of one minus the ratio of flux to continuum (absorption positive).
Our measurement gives 0.21 nm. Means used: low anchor 14.8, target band 13.8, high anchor 14.1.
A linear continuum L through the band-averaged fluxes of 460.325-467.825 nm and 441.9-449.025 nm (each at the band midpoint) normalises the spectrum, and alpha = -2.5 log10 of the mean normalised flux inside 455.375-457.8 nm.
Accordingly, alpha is 0.06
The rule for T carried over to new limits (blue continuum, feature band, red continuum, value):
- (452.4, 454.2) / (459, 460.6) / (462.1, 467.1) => 0.05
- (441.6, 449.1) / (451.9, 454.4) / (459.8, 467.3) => 0.03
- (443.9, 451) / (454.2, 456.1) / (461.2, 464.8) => 0.04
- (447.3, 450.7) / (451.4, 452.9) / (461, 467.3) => 0.04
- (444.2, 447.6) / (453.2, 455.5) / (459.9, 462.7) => -0.02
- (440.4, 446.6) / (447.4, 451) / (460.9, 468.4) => -0.03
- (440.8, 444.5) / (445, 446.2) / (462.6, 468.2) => 0.04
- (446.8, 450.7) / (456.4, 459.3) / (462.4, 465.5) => 0.05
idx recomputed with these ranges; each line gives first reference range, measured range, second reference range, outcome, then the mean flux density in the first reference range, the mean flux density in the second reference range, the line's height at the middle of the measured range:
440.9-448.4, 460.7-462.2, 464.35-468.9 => 0.02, 14.5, 14.2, 14.3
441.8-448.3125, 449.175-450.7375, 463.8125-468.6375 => 0.02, 14.6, 14.3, 14.5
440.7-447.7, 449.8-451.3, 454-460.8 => -0.05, 14.4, 13.8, 14.1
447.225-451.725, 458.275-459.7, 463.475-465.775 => 0.07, 14.7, 14.8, 14.8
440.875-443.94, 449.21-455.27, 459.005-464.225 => -0.09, 14.2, 14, 14.1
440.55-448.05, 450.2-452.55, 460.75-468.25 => -0.02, 14.4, 14.2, 14.3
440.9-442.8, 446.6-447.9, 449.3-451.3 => -0.02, 14.2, 14.4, 14.3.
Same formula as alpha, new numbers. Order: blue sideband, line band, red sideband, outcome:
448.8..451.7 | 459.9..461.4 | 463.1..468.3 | 0.05 mag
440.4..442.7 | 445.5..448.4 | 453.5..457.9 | -0.04 mag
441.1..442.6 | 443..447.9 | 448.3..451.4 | -0.02 mag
